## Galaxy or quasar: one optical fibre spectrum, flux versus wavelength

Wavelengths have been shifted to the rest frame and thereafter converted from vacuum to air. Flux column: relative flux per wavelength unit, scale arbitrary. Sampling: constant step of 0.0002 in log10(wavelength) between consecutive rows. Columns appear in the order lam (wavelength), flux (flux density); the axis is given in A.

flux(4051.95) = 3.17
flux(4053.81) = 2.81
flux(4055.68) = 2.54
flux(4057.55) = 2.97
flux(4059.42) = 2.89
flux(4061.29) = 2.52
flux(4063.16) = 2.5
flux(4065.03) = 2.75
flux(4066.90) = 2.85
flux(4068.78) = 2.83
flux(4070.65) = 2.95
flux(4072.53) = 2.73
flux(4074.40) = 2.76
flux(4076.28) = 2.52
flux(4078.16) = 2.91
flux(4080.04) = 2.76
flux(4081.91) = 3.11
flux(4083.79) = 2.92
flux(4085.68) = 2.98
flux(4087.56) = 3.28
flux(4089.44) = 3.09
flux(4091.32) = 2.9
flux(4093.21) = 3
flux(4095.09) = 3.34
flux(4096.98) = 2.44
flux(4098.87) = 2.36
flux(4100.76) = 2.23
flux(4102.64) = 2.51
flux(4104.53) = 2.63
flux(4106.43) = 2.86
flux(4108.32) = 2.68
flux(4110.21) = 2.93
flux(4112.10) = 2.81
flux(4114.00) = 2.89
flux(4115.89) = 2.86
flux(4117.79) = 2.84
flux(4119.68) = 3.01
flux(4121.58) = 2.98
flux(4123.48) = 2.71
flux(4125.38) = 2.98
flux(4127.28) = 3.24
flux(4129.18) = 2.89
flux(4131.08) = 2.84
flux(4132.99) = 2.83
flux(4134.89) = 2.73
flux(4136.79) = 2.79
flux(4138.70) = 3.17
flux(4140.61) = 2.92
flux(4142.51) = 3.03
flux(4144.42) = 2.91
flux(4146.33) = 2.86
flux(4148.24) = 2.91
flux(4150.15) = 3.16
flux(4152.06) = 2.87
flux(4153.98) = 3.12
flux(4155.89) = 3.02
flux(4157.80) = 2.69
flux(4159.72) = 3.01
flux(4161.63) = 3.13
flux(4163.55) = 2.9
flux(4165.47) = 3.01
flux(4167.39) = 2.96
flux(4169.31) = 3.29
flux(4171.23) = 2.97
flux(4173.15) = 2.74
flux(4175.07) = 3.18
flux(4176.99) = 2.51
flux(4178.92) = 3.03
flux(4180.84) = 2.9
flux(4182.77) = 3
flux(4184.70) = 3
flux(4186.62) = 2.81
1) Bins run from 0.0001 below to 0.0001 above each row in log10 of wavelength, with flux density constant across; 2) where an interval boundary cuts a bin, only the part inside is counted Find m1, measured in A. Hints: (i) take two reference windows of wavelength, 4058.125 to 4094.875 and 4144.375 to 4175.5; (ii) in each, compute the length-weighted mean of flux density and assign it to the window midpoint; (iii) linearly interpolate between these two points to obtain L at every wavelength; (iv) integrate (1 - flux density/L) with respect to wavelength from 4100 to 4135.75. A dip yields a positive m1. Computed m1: 1.3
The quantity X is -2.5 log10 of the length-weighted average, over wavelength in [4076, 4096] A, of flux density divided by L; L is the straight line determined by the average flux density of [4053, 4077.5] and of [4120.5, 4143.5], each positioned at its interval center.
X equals -0.07 mag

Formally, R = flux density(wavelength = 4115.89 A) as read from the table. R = 2.86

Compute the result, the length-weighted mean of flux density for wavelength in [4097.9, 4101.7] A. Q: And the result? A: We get 2.3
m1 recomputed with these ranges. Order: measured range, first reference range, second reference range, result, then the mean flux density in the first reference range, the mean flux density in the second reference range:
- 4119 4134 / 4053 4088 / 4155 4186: -0.2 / 2.81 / 2.96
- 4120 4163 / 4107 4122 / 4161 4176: 0.0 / 2.87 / 3.02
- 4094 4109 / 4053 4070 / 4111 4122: 1.2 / 2.74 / 2.9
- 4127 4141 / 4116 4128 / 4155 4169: 0.2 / 2.95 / 2.97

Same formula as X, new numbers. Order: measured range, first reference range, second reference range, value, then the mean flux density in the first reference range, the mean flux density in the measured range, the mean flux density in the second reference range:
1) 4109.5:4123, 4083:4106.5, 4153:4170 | -0.01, 2.81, 2.9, 3.01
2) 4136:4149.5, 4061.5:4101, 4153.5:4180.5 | -0.01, 2.82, 2.95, 2.97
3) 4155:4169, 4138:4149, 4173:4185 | -0.01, 2.96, 2.97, 2.91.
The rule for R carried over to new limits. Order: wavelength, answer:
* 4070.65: 2.95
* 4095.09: 3.34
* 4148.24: 2.91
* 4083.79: 2.92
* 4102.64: 2.51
